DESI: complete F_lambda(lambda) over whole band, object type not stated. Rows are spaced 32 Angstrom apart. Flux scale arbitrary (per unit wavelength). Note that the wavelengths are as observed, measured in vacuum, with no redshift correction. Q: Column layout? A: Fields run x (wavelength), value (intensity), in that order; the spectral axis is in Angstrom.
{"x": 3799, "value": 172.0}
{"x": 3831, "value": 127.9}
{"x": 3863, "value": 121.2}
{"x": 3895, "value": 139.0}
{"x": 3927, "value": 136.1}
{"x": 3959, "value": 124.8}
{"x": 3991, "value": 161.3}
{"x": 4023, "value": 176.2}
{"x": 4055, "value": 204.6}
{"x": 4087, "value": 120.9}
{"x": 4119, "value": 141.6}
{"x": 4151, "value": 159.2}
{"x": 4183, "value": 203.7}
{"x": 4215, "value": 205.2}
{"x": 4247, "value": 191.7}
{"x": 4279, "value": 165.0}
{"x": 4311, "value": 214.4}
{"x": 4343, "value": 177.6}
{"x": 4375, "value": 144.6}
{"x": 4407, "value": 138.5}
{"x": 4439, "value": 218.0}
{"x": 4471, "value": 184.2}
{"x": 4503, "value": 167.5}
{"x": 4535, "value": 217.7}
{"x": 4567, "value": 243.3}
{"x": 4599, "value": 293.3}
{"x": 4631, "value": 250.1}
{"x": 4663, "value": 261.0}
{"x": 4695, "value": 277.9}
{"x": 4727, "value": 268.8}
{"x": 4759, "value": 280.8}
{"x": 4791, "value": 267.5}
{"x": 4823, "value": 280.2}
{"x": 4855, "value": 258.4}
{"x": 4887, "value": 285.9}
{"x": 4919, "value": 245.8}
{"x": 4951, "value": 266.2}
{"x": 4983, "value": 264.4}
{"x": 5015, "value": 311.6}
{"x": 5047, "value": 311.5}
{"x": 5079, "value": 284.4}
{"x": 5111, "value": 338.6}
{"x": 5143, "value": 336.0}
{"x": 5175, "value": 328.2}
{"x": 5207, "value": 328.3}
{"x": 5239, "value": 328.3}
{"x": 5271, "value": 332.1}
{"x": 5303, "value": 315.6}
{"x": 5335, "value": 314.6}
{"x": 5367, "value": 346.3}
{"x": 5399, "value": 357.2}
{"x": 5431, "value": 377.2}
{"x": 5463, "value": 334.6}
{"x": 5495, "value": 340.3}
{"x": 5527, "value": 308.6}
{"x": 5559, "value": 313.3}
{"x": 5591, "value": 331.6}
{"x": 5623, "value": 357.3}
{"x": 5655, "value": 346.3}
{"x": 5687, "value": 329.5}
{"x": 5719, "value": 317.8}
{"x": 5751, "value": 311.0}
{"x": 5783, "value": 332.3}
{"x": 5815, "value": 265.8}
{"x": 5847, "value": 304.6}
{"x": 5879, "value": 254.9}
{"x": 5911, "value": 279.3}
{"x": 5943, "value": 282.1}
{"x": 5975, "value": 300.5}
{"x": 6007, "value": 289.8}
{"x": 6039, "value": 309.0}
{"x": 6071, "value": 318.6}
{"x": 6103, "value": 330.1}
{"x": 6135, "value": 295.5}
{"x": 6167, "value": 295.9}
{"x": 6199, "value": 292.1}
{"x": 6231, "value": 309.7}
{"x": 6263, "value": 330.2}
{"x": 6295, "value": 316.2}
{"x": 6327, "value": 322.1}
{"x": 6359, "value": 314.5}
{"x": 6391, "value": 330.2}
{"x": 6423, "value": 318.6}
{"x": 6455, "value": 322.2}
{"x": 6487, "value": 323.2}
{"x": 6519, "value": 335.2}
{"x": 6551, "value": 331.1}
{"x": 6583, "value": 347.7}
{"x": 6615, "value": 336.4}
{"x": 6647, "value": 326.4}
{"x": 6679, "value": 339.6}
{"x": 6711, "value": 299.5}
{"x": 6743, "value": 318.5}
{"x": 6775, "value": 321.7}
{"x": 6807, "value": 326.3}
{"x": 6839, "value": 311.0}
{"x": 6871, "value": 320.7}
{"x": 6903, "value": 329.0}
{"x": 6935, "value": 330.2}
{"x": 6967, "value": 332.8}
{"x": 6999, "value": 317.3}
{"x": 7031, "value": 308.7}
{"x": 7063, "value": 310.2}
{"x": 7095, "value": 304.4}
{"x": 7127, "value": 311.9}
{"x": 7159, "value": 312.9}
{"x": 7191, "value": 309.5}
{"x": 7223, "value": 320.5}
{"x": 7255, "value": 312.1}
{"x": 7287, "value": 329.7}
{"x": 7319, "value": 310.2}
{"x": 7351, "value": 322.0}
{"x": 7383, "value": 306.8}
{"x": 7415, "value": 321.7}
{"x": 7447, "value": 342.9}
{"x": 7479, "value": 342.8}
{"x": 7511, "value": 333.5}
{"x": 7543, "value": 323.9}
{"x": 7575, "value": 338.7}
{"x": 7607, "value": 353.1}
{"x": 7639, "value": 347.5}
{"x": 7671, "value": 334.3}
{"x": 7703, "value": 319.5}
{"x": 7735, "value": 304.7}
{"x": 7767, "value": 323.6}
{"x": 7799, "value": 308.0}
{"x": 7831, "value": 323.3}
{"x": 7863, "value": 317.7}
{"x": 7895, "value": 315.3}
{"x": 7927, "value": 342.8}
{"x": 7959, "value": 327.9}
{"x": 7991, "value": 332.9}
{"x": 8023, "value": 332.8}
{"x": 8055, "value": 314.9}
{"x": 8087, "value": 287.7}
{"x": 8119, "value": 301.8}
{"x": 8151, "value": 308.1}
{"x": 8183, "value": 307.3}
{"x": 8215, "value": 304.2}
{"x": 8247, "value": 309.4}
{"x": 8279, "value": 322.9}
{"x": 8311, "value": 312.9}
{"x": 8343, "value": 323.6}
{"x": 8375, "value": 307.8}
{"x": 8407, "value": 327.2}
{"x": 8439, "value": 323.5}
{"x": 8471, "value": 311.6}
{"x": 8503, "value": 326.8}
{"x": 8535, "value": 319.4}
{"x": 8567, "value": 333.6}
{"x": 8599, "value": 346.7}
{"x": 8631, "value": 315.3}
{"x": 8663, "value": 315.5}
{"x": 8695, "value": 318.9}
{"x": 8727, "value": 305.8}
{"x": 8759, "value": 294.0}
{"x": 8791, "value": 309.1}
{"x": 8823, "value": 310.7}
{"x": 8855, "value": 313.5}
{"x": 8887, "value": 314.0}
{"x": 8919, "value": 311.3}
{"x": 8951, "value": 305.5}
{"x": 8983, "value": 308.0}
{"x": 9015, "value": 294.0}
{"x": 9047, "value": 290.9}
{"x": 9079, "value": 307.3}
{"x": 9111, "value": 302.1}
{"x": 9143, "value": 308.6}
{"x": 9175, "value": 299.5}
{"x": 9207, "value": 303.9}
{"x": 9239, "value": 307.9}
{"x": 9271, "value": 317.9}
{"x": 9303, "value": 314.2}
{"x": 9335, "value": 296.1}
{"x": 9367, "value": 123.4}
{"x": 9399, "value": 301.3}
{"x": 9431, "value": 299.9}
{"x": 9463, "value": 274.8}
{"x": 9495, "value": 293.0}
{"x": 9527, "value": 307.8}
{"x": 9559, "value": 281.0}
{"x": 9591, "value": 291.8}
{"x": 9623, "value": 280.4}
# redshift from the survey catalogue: 0.14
